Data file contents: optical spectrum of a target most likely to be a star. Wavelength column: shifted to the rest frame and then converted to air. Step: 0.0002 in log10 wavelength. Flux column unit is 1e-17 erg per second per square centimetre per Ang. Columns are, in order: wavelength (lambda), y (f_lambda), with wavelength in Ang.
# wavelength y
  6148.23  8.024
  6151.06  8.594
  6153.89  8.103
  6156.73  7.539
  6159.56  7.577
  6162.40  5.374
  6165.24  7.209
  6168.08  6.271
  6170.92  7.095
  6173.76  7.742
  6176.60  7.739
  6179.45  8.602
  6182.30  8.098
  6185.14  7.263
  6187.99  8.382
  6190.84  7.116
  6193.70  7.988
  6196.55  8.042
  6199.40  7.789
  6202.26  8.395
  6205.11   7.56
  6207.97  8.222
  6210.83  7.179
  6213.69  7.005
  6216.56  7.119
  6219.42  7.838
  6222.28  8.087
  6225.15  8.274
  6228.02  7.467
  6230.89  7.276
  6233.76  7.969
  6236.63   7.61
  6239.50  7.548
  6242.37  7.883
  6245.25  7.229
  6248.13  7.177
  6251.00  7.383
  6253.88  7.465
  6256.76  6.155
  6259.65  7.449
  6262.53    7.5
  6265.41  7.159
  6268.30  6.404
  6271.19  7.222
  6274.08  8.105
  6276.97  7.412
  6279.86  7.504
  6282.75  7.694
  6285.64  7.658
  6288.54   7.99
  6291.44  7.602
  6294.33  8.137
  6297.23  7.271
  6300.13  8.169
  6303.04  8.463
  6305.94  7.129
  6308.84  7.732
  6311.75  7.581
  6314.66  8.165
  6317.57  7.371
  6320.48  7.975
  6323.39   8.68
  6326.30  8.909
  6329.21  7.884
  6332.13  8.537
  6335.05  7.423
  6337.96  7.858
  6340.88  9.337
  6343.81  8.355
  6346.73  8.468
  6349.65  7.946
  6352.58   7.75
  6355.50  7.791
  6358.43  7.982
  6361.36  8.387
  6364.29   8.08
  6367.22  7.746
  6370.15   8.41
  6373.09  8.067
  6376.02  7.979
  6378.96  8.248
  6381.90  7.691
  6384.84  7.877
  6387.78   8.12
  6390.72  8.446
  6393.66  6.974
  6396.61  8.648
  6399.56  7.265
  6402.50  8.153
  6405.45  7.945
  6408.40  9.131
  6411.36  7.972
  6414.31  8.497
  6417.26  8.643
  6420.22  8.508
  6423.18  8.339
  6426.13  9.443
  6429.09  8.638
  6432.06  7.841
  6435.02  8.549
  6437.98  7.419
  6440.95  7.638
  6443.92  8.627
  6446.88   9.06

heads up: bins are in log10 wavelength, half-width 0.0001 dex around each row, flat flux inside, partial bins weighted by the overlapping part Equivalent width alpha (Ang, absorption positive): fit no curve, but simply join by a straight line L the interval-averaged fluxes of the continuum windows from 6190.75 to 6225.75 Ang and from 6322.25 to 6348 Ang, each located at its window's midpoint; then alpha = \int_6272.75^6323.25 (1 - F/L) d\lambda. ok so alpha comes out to 2.52 Ang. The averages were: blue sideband 7.75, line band 7.79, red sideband 8.38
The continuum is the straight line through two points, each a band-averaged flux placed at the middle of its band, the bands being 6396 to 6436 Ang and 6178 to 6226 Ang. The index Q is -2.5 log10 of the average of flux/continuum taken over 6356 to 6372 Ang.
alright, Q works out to 0.02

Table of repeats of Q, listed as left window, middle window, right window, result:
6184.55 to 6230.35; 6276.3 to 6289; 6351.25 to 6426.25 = 0.04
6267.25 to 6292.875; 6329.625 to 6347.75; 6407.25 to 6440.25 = -0.05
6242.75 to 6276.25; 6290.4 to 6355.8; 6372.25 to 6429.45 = -0.05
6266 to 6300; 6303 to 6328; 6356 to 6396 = -0.04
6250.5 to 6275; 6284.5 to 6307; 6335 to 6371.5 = -0.04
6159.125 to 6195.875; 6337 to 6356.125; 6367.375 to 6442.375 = -0.04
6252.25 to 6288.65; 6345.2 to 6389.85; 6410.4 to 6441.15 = -0.01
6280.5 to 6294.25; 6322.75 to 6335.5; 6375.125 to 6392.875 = -0.06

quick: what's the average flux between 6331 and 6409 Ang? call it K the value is 8.08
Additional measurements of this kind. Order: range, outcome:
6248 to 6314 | 7.51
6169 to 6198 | 7.78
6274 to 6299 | 7.69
